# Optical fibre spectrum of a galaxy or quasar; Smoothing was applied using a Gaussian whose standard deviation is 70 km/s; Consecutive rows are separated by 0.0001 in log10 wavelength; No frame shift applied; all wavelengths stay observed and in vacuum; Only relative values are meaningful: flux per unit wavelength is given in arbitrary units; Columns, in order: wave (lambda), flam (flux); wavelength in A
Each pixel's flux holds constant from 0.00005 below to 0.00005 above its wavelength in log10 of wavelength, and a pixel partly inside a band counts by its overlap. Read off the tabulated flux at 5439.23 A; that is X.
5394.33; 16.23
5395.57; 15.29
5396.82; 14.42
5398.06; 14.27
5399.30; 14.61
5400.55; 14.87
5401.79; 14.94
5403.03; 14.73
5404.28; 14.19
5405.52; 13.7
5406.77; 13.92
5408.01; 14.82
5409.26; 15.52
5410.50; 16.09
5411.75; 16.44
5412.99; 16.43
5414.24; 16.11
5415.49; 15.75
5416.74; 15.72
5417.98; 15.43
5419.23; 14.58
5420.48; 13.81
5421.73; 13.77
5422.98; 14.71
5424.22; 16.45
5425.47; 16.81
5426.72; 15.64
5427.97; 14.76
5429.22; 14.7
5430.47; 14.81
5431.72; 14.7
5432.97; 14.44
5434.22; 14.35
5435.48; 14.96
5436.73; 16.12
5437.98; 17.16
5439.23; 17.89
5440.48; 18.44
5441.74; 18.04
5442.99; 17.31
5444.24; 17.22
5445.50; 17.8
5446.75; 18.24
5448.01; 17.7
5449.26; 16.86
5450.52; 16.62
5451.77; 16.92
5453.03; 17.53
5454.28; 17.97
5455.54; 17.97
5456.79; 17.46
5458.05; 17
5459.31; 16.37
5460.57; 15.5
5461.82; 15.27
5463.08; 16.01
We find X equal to 17.89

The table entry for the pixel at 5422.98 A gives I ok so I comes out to 14.71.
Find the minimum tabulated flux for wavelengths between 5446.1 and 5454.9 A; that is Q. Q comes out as 16.62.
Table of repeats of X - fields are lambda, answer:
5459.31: 16.37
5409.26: 15.52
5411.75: 16.44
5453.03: 17.53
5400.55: 14.87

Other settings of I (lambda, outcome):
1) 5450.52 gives 16.62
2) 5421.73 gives 13.77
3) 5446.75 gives 18.24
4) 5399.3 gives 14.61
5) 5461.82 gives 15.27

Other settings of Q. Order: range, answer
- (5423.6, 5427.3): 15.64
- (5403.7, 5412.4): 13.7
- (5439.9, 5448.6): 17.22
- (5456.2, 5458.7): 17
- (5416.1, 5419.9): 14.58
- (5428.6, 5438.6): 14.35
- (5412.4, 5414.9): 16.11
